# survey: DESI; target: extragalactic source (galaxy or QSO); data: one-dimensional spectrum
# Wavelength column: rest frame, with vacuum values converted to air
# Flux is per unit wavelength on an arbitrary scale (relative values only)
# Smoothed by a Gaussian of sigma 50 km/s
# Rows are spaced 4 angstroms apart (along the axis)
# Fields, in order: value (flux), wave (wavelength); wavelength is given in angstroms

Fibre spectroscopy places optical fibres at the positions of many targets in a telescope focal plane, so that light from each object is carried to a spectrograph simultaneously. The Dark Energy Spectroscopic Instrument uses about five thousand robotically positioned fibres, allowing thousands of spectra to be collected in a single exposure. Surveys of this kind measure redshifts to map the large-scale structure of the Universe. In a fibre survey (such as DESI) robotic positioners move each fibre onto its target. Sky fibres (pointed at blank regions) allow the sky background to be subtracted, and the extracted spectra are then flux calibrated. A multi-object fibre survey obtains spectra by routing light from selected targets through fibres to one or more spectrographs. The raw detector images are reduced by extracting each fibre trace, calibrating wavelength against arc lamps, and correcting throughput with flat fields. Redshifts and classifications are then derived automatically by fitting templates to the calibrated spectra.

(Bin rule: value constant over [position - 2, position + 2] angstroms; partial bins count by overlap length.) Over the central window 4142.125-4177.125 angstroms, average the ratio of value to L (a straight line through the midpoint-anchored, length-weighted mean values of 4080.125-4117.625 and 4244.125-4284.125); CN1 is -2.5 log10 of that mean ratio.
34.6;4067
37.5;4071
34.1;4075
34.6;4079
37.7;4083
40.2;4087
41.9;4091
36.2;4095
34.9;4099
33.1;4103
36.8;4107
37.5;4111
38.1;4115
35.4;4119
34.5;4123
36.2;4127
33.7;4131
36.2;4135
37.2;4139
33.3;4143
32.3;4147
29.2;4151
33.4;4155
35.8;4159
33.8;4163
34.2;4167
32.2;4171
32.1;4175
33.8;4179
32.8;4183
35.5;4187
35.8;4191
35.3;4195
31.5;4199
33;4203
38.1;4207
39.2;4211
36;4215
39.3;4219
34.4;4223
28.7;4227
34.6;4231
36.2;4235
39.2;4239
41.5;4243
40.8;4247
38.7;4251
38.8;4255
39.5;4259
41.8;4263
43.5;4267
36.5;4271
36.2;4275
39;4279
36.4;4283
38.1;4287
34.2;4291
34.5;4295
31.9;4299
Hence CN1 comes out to 0.16 mag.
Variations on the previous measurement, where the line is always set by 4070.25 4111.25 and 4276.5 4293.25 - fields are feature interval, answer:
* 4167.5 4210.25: 0.08 mag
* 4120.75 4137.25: 0.05 mag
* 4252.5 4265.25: -0.09 mag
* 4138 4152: 0.12 mag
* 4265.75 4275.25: -0.06 mag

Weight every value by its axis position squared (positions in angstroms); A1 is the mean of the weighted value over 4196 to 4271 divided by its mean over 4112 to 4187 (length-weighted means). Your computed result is 1.1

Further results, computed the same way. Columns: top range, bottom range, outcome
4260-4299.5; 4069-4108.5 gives 1.12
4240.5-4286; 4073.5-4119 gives 1.16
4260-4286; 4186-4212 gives 1.14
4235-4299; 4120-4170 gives 1.19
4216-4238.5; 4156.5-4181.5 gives 1.07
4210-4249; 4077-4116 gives 1.06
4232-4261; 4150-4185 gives 1.22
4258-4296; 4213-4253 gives 1.05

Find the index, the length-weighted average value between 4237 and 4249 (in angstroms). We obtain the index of 40.5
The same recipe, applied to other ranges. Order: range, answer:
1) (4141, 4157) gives 32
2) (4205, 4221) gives 38.1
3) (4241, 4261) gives 39.9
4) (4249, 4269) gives 40.5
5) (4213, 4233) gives 34.6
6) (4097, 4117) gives 36.1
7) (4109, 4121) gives 37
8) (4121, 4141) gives 35.6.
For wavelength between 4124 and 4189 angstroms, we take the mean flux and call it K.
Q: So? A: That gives 33.9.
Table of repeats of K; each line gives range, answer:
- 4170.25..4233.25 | 34.6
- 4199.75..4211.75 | 36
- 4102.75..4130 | 36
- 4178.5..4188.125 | 33.9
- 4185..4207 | 34.6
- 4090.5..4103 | 36.4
